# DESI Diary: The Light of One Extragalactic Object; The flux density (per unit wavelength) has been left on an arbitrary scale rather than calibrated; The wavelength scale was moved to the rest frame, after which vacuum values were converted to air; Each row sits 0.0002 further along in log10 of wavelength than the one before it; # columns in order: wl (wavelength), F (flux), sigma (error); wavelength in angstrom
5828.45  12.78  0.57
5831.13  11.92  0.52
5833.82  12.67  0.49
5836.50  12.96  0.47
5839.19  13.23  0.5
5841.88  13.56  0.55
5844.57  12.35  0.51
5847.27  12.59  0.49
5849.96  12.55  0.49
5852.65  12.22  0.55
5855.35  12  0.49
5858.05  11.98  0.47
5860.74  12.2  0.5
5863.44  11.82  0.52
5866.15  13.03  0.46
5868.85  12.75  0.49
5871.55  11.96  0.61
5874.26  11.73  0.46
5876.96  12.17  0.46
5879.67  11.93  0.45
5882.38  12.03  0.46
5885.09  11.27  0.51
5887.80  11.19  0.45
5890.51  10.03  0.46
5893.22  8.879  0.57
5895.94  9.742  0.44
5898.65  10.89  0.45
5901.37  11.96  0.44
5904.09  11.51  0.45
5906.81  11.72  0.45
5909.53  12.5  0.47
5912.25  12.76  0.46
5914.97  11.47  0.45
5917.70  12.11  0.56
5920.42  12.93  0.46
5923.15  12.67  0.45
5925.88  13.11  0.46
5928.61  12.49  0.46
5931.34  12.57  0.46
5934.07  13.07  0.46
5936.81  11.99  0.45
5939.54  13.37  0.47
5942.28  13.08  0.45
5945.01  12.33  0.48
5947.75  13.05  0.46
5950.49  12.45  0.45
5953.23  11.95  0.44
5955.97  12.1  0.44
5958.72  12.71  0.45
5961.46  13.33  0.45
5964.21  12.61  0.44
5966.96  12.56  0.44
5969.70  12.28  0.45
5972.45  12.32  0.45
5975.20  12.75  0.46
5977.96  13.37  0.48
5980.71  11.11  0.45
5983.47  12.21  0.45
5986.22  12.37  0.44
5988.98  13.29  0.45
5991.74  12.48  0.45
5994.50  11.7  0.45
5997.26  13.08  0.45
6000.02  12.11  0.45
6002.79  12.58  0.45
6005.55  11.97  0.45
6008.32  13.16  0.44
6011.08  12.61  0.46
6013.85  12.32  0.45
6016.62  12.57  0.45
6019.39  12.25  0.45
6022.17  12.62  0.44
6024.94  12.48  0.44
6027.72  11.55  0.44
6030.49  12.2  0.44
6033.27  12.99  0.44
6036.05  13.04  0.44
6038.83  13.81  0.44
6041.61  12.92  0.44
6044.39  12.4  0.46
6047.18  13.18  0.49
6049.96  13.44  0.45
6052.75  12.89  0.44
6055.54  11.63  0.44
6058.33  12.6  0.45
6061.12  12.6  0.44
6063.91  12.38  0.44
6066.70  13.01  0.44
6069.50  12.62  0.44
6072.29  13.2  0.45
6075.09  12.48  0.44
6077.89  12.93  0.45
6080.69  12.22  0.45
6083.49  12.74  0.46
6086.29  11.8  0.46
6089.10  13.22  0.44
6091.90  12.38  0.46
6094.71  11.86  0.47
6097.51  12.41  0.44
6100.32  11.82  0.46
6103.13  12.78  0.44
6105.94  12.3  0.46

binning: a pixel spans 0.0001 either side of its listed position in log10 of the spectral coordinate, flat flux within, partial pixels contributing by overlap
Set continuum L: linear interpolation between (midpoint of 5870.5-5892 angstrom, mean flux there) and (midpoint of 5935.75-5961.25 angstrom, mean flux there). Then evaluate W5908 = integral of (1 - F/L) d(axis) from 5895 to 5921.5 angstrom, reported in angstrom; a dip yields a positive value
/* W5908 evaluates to 0.4 angstrom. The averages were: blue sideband 11.5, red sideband 12.6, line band 11.8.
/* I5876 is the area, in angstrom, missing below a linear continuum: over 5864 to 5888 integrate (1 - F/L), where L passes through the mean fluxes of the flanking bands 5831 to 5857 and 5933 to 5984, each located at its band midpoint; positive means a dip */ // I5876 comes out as 1.1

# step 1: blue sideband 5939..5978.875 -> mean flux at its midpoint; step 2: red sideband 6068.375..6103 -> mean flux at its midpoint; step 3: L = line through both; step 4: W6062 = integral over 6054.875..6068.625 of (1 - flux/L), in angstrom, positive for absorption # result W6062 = 0.0 angstrom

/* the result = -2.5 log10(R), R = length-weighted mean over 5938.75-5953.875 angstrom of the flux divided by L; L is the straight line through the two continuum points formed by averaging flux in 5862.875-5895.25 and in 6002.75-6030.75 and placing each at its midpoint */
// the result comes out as -0.068 mag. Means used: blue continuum 11.5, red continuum 12.4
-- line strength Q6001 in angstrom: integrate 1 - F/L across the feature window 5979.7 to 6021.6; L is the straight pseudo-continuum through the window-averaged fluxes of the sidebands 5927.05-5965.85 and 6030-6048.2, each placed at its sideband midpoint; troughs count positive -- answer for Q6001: 1.4 angstrom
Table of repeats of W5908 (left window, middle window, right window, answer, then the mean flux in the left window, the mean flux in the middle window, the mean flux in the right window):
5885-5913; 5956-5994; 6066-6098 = -2.7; 11.1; 12.5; 12.6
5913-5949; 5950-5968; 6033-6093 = 0.2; 12.6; 12.5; 12.7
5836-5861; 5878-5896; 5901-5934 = 2.4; 12.6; 10.8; 12.4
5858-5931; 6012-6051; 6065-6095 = -0.9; 11.8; 12.7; 12.6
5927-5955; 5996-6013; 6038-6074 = 0.2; 12.6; 12.6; 12.8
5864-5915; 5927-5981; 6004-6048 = -2.4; 11.6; 12.6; 12.6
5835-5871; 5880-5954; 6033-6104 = 3.6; 12.5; 12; 12.7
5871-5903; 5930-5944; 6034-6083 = -1.4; 11.1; 12.8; 12.8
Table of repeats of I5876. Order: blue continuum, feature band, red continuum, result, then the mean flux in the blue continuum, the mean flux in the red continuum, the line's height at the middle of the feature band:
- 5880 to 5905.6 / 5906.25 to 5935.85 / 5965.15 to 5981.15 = -2.7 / 10.9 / 12.5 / 11.4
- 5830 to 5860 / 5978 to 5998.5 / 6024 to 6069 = 0.4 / 12.5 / 12.7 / 12.7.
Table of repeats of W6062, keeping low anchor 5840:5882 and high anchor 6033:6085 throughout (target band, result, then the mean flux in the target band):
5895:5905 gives 1.1 angstrom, 11.1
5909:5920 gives 0.2 angstrom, 12.3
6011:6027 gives 0.3 angstrom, 12.4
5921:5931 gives -0.2 angstrom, 12.7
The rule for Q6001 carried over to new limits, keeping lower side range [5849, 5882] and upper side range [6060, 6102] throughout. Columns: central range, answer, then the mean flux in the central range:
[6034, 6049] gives -0.8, 13.1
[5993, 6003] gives 0.0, 12.3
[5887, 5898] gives 2.0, 9.96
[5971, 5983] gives 0.0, 12.4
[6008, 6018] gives -0.2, 12.6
